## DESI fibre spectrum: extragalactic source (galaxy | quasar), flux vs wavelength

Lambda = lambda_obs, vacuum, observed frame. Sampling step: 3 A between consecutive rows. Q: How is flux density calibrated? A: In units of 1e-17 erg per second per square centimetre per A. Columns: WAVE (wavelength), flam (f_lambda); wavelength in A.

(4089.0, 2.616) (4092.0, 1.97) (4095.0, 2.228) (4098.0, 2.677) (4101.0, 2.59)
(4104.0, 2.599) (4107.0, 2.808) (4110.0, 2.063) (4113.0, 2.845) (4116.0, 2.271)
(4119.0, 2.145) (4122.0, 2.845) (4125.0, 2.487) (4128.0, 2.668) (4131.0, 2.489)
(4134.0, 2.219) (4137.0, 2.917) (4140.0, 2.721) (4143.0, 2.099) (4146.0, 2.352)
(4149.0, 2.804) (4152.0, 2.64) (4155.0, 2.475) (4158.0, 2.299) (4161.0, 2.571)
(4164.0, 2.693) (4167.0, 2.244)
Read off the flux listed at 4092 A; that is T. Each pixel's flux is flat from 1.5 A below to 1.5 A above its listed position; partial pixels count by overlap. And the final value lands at 1.97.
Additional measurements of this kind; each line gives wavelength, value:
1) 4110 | 2.063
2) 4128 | 2.668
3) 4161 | 2.571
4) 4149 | 2.804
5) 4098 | 2.677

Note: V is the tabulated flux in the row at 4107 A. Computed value 2.808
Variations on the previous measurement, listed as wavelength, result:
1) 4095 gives 2.228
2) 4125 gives 2.487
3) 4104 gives 2.599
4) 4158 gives 2.299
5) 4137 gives 2.917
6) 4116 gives 2.271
